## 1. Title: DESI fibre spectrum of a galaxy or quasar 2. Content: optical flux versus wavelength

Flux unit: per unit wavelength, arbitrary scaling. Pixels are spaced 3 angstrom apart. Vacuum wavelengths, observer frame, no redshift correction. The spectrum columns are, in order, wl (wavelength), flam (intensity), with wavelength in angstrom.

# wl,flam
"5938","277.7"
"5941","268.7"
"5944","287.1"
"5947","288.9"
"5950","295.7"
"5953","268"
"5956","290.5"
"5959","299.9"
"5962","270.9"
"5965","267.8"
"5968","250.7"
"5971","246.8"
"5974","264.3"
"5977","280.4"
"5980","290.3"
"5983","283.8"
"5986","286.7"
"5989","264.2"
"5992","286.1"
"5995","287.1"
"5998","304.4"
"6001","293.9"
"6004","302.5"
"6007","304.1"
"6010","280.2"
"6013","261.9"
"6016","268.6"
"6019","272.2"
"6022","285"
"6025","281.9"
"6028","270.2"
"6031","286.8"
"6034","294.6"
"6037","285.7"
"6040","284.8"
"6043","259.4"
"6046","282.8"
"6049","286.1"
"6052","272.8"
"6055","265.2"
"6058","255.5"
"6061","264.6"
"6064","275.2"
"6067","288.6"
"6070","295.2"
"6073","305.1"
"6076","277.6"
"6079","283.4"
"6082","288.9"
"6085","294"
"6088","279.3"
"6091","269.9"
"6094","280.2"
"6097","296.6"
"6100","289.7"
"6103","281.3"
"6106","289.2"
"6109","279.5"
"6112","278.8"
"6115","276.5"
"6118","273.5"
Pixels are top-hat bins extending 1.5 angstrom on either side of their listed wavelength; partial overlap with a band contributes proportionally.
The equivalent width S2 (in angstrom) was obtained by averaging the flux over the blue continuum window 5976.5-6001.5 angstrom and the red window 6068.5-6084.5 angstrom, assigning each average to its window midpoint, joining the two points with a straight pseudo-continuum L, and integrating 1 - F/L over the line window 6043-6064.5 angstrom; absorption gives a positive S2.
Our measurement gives 1.4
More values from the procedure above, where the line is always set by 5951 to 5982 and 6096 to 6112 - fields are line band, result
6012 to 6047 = 0.17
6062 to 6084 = -0.31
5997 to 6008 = -0.96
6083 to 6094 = 0.13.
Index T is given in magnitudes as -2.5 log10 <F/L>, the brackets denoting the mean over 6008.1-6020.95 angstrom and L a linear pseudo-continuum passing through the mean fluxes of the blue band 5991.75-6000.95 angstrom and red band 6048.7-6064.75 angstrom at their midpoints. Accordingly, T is 0.05 mag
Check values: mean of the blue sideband 294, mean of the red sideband 268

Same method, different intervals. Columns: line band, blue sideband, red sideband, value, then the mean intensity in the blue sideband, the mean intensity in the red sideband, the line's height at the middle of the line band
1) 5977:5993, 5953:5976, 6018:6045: -0.03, 270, 280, 273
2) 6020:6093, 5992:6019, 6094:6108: 0.03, 287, 288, 287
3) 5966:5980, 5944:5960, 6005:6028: 0.08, 288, 279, 285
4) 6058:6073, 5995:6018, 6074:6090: 0.02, 288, 285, 285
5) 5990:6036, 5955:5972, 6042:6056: -0.05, 271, 274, 273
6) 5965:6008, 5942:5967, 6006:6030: 0.00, 283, 278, 280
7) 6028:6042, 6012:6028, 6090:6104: -0.04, 274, 284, 276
